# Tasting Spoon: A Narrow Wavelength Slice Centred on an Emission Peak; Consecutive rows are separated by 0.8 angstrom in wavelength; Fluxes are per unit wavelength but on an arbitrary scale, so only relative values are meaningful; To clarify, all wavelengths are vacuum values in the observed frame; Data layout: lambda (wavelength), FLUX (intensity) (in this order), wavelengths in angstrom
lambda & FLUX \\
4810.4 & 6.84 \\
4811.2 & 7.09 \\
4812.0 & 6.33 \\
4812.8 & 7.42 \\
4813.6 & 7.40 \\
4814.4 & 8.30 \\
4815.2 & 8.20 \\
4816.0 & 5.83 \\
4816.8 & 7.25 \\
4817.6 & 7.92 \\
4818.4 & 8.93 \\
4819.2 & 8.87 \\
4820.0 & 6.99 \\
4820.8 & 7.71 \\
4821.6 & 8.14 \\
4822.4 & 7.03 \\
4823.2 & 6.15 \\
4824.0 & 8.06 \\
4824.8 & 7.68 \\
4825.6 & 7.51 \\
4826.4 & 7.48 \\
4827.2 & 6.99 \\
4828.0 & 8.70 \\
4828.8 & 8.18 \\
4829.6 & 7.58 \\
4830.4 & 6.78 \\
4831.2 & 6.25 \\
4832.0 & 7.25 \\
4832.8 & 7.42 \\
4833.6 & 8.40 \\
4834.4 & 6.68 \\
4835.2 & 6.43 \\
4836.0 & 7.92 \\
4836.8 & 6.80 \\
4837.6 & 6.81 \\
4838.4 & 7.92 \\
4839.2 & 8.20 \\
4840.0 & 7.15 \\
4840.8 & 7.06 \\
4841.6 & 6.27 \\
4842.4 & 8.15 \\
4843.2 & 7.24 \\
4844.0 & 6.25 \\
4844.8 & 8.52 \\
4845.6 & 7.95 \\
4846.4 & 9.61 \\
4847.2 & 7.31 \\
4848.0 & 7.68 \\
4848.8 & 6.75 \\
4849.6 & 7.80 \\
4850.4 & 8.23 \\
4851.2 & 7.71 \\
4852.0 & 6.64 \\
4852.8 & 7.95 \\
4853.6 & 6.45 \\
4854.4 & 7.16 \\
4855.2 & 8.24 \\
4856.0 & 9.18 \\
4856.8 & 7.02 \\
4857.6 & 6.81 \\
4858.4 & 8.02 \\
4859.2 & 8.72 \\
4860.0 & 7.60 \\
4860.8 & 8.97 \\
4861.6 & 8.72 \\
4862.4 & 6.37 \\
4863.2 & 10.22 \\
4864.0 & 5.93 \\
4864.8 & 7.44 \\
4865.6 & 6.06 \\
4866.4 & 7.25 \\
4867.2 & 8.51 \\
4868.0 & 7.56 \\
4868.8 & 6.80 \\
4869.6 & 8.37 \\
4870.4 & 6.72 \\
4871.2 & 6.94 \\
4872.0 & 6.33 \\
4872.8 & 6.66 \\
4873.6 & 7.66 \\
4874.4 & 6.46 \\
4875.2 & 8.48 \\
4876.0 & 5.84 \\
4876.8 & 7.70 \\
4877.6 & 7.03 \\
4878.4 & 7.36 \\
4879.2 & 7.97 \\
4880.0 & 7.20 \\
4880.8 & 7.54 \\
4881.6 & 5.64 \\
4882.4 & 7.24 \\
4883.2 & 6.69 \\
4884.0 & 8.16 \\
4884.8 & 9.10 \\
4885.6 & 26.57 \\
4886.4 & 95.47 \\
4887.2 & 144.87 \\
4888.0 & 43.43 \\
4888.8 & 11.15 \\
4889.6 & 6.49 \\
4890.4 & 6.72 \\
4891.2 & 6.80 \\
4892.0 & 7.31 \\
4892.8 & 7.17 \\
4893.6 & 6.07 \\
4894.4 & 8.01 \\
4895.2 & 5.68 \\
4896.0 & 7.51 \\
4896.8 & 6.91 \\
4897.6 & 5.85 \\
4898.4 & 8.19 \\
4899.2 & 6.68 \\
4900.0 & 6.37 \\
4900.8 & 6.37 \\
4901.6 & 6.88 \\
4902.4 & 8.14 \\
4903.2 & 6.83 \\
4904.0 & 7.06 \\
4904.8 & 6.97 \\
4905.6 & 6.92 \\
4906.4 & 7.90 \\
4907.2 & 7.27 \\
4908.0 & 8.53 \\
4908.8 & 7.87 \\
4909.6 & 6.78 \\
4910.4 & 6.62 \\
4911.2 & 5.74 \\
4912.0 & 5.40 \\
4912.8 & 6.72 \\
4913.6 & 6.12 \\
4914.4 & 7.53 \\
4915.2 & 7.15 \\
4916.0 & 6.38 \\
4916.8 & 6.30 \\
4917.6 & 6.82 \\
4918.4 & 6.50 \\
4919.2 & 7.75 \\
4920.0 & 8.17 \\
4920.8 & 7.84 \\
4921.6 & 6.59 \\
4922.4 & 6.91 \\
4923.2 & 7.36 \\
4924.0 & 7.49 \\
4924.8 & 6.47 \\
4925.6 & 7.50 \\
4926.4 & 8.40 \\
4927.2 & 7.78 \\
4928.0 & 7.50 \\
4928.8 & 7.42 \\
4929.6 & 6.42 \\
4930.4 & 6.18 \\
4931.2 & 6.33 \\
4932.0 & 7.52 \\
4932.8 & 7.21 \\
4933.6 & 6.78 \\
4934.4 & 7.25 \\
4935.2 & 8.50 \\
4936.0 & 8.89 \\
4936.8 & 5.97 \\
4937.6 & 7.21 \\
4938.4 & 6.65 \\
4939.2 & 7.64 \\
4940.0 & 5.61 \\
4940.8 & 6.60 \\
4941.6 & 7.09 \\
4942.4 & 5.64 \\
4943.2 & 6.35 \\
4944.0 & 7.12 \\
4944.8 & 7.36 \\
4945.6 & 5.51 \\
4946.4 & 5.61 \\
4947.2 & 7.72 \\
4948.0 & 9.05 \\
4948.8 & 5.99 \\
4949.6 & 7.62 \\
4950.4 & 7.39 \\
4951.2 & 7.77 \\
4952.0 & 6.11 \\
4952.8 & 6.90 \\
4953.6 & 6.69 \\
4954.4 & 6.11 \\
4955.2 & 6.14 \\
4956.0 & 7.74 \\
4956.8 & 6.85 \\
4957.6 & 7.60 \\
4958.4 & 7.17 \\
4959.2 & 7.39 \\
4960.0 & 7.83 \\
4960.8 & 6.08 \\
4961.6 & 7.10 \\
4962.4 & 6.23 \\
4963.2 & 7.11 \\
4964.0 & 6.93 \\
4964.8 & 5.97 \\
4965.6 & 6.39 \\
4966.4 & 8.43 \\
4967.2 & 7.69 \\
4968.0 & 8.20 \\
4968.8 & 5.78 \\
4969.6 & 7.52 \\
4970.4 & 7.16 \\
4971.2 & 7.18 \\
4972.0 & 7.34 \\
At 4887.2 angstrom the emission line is H-beta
